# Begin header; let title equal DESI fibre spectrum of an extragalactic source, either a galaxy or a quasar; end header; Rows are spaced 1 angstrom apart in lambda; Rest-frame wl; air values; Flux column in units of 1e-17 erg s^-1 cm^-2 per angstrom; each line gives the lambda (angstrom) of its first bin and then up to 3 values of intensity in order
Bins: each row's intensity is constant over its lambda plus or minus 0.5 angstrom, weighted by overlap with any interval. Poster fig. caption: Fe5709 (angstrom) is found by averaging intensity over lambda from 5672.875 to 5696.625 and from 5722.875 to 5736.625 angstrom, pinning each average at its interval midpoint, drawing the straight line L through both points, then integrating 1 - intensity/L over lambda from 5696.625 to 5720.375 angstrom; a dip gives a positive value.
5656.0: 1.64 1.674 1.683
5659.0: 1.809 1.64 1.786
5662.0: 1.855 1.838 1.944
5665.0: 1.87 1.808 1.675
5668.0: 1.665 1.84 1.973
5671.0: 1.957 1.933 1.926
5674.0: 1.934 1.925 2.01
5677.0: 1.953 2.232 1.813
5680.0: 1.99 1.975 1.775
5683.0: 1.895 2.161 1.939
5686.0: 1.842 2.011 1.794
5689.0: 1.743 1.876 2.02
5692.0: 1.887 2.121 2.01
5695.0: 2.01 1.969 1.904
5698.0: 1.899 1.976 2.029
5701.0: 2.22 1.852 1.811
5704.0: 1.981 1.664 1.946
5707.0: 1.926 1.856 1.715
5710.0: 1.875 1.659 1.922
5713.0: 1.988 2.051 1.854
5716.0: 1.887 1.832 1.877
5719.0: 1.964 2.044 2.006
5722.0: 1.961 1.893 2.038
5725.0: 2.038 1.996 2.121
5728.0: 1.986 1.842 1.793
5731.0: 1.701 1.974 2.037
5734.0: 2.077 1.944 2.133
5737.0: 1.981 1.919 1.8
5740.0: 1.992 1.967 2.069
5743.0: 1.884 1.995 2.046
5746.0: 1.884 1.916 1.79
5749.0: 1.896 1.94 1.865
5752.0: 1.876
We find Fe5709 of 0.69 angstrom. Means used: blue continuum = 1.95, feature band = 1.9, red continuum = 1.97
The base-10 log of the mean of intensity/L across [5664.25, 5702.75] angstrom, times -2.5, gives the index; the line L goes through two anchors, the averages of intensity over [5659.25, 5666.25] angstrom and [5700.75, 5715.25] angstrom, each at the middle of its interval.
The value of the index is -0.047 mag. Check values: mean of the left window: 1.82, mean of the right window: 1.88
